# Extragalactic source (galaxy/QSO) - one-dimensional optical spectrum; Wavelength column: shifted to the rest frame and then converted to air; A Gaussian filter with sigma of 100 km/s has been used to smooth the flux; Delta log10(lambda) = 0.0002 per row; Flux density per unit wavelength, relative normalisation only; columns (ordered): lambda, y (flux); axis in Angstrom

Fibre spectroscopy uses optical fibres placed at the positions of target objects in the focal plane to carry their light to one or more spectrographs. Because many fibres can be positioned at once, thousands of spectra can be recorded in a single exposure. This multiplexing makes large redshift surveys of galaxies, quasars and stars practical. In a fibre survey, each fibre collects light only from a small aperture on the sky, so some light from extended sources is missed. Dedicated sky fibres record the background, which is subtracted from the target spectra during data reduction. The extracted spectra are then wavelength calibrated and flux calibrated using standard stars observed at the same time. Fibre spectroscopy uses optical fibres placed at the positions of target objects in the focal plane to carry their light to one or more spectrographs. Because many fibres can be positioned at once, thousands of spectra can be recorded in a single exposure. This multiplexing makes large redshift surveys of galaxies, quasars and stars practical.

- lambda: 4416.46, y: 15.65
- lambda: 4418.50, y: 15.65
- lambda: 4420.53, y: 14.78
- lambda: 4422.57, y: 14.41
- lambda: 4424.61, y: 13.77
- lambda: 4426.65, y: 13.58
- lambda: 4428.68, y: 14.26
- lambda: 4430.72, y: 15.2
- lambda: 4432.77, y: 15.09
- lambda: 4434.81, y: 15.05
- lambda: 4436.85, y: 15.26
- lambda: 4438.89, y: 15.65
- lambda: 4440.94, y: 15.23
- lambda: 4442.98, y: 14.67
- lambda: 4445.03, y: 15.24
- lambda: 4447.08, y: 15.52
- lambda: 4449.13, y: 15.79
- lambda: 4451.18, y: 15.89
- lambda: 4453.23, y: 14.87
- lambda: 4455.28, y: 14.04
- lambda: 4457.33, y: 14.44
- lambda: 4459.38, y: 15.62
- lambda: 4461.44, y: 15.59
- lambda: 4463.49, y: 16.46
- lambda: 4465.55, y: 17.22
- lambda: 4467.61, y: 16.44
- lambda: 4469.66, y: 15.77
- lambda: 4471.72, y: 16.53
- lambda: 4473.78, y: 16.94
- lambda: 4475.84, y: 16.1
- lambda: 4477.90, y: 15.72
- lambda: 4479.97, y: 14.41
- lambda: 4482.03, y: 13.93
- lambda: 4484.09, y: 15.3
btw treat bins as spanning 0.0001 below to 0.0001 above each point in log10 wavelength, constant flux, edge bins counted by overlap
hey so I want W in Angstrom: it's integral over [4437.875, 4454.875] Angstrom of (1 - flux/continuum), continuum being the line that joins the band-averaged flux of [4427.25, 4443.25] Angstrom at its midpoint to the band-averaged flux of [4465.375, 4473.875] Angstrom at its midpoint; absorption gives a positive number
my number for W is 0.2 Angstrom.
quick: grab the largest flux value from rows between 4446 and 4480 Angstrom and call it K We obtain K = 17.22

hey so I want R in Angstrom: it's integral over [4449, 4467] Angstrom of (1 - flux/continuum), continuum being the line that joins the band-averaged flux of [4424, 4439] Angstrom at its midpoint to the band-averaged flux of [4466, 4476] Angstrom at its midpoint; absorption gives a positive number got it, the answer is 0.4 Angstrom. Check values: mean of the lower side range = 14.7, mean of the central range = 15.6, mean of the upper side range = 16.4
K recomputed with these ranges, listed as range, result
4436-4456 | 15.89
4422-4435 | 15.2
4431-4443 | 15.65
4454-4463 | 15.62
